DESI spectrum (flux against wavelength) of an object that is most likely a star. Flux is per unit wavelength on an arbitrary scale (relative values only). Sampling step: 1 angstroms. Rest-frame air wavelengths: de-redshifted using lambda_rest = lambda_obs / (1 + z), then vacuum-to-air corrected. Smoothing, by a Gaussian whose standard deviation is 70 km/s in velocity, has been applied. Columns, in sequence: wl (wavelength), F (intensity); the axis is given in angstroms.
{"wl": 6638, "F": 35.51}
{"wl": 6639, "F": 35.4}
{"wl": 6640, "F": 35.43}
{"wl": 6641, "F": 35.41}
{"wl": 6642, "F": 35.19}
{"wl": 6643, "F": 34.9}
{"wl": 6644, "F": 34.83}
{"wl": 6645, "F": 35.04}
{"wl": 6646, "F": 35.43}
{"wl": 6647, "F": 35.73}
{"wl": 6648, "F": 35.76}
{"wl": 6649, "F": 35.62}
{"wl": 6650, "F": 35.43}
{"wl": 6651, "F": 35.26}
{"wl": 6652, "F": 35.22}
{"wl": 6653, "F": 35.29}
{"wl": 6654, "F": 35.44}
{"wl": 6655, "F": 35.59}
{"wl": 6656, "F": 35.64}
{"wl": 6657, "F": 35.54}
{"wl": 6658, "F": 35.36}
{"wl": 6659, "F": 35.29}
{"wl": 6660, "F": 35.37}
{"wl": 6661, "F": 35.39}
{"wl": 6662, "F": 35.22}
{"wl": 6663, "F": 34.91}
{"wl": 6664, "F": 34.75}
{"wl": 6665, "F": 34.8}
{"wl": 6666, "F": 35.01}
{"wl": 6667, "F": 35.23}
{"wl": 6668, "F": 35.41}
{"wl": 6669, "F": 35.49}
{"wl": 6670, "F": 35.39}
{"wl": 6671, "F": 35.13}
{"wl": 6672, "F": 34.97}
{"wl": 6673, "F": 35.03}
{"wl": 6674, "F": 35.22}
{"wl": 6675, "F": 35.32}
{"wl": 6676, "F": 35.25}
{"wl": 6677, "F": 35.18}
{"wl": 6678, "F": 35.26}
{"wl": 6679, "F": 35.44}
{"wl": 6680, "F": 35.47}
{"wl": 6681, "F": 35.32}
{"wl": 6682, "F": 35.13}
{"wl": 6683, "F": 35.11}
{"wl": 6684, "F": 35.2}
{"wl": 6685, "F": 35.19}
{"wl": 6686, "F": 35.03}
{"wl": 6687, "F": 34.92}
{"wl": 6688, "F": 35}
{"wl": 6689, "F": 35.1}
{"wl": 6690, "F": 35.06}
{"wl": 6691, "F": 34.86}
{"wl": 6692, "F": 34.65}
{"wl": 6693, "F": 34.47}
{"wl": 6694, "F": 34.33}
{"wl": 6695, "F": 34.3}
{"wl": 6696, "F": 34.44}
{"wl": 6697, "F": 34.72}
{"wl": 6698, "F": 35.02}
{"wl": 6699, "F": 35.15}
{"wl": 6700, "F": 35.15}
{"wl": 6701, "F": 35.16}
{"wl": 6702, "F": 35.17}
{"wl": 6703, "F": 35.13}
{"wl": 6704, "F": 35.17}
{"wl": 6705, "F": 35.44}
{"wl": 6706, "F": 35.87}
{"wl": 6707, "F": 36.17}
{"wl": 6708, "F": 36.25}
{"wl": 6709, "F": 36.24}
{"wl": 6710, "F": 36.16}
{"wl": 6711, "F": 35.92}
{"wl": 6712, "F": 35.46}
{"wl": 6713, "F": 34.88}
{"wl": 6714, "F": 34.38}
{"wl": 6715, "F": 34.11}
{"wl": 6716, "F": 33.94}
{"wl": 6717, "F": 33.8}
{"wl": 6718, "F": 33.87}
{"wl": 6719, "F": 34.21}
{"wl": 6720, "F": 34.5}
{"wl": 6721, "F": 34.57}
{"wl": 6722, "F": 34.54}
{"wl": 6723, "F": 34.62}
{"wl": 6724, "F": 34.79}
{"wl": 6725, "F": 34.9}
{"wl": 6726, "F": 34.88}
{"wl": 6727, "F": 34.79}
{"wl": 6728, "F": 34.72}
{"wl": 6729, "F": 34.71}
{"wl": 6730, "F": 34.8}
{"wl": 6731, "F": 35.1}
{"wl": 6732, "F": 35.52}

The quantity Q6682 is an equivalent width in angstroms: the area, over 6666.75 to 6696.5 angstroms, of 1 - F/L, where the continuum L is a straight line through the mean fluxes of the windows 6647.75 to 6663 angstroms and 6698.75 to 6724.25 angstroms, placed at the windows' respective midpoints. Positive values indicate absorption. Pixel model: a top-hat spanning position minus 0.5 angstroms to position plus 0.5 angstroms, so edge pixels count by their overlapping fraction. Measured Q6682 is 0.1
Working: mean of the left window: 35.4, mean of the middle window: 35.1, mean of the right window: 35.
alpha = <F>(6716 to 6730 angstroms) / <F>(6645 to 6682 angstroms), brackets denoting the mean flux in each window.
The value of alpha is 0.98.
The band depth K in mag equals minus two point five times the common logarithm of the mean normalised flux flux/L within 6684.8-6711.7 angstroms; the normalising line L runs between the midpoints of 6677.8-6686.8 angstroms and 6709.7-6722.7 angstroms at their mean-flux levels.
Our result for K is -0.01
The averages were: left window 35.2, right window 34.6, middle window 35.2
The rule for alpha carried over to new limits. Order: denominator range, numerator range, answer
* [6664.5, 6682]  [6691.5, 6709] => 1.00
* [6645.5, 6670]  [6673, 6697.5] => 0.99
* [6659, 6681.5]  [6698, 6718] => 1.00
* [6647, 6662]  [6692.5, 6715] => 0.99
